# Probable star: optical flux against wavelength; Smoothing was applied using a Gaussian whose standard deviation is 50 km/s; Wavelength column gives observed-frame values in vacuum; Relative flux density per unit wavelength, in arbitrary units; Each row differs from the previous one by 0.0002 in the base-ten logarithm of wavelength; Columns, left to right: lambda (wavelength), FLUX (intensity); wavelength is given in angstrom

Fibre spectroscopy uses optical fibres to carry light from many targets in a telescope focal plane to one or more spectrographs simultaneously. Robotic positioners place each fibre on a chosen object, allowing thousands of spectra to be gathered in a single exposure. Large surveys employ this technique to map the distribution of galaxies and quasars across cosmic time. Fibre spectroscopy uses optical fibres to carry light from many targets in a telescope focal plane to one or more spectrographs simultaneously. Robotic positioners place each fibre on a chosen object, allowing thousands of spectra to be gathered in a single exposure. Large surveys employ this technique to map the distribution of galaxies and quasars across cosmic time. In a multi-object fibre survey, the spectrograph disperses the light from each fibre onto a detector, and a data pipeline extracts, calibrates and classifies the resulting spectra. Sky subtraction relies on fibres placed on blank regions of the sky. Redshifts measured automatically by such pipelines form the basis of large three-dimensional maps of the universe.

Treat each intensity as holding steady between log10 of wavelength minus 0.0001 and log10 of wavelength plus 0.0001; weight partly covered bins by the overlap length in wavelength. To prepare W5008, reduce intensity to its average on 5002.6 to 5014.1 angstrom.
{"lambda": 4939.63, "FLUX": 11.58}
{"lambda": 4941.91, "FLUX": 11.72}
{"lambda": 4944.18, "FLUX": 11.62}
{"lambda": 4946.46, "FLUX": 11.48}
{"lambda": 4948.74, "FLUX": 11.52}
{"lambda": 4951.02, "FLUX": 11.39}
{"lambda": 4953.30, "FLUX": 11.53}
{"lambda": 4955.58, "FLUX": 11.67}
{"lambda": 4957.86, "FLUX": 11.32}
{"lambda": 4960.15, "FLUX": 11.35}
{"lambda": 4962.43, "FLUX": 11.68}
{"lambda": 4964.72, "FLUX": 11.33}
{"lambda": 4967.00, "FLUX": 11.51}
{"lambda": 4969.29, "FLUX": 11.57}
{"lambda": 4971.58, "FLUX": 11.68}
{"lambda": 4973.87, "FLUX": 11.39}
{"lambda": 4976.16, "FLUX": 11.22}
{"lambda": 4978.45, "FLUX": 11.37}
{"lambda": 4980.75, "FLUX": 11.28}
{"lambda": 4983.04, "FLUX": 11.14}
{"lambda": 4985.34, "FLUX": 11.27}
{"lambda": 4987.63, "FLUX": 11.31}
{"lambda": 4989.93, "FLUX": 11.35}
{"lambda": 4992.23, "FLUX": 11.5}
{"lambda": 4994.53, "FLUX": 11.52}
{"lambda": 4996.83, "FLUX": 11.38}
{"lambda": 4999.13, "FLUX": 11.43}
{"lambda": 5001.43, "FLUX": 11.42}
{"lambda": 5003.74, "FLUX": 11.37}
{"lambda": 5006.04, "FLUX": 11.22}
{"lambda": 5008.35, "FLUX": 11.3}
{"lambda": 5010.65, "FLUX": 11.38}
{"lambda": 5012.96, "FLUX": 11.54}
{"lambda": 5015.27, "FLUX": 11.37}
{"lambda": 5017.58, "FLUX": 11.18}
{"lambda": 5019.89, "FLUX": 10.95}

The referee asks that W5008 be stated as 11.4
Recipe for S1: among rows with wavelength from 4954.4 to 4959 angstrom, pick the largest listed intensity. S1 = 11.67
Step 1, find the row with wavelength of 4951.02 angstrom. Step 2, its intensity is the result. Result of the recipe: 11.39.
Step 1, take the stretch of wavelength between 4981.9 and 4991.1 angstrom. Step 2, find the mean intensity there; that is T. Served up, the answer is 11.3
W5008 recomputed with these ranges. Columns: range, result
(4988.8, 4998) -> 11.4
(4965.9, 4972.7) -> 11.6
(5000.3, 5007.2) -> 11.3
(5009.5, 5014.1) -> 11.5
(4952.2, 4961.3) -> 11.5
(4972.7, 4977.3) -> 11.3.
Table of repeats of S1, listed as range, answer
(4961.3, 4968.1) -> 11.68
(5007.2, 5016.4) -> 11.54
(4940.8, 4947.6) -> 11.72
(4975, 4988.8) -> 11.37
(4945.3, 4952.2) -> 11.52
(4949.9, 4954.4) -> 11.53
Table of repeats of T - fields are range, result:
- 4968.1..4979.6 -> 11.4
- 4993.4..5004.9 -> 11.4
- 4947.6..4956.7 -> 11.5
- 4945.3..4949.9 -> 11.5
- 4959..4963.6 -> 11.5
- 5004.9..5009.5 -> 11.3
